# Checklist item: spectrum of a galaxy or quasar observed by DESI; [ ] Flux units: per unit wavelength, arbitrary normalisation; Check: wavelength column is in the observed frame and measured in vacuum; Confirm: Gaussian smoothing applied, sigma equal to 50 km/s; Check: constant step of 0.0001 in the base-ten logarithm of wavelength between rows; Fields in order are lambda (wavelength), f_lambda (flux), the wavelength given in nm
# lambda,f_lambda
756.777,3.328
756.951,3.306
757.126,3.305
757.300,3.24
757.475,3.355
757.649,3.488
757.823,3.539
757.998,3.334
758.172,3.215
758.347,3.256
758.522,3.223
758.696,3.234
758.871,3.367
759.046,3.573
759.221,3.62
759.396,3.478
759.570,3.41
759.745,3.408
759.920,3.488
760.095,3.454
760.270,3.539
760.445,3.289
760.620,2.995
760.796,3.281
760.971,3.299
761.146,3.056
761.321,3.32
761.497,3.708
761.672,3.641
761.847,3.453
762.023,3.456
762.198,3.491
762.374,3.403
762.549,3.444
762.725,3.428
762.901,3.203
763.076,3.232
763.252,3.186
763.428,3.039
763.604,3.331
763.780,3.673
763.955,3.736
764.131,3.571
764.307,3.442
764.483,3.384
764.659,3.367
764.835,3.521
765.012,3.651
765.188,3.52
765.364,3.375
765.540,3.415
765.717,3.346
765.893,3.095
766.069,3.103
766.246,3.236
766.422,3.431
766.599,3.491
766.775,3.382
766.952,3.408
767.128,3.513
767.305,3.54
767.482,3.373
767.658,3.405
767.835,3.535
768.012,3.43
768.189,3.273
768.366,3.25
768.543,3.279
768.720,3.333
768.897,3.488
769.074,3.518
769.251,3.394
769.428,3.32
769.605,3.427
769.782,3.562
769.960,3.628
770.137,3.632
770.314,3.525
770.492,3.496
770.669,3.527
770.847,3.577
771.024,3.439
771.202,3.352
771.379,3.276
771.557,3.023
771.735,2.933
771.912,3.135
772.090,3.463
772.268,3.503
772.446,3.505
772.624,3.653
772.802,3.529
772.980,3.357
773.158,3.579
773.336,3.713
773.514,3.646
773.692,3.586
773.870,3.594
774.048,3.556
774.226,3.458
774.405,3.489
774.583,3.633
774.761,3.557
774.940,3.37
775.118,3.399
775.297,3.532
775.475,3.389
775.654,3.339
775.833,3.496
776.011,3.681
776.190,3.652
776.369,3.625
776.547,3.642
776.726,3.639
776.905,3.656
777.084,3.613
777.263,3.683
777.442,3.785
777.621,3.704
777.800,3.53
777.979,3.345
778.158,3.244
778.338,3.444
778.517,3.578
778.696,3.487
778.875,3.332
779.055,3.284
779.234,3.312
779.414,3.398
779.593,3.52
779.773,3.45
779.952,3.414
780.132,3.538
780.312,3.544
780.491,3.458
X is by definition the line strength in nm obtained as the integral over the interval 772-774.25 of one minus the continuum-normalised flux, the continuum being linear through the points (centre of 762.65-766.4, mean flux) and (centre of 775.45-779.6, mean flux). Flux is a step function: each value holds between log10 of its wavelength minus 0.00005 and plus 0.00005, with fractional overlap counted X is -0.05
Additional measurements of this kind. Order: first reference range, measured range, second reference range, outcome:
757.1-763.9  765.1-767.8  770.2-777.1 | 0.04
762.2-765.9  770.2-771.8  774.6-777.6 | 0.06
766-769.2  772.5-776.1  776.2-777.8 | 0.05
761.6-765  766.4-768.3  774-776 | 0.01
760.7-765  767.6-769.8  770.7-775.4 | 0.03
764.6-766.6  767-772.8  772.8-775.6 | 0.05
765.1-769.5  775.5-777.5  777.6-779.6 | -0.12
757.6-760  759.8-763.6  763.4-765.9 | 0.08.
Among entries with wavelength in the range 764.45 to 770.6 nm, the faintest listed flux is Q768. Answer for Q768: 3.095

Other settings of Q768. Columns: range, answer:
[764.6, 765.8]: 3.346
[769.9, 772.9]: 2.933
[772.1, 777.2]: 3.339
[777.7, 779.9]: 3.244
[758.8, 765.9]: 2.995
